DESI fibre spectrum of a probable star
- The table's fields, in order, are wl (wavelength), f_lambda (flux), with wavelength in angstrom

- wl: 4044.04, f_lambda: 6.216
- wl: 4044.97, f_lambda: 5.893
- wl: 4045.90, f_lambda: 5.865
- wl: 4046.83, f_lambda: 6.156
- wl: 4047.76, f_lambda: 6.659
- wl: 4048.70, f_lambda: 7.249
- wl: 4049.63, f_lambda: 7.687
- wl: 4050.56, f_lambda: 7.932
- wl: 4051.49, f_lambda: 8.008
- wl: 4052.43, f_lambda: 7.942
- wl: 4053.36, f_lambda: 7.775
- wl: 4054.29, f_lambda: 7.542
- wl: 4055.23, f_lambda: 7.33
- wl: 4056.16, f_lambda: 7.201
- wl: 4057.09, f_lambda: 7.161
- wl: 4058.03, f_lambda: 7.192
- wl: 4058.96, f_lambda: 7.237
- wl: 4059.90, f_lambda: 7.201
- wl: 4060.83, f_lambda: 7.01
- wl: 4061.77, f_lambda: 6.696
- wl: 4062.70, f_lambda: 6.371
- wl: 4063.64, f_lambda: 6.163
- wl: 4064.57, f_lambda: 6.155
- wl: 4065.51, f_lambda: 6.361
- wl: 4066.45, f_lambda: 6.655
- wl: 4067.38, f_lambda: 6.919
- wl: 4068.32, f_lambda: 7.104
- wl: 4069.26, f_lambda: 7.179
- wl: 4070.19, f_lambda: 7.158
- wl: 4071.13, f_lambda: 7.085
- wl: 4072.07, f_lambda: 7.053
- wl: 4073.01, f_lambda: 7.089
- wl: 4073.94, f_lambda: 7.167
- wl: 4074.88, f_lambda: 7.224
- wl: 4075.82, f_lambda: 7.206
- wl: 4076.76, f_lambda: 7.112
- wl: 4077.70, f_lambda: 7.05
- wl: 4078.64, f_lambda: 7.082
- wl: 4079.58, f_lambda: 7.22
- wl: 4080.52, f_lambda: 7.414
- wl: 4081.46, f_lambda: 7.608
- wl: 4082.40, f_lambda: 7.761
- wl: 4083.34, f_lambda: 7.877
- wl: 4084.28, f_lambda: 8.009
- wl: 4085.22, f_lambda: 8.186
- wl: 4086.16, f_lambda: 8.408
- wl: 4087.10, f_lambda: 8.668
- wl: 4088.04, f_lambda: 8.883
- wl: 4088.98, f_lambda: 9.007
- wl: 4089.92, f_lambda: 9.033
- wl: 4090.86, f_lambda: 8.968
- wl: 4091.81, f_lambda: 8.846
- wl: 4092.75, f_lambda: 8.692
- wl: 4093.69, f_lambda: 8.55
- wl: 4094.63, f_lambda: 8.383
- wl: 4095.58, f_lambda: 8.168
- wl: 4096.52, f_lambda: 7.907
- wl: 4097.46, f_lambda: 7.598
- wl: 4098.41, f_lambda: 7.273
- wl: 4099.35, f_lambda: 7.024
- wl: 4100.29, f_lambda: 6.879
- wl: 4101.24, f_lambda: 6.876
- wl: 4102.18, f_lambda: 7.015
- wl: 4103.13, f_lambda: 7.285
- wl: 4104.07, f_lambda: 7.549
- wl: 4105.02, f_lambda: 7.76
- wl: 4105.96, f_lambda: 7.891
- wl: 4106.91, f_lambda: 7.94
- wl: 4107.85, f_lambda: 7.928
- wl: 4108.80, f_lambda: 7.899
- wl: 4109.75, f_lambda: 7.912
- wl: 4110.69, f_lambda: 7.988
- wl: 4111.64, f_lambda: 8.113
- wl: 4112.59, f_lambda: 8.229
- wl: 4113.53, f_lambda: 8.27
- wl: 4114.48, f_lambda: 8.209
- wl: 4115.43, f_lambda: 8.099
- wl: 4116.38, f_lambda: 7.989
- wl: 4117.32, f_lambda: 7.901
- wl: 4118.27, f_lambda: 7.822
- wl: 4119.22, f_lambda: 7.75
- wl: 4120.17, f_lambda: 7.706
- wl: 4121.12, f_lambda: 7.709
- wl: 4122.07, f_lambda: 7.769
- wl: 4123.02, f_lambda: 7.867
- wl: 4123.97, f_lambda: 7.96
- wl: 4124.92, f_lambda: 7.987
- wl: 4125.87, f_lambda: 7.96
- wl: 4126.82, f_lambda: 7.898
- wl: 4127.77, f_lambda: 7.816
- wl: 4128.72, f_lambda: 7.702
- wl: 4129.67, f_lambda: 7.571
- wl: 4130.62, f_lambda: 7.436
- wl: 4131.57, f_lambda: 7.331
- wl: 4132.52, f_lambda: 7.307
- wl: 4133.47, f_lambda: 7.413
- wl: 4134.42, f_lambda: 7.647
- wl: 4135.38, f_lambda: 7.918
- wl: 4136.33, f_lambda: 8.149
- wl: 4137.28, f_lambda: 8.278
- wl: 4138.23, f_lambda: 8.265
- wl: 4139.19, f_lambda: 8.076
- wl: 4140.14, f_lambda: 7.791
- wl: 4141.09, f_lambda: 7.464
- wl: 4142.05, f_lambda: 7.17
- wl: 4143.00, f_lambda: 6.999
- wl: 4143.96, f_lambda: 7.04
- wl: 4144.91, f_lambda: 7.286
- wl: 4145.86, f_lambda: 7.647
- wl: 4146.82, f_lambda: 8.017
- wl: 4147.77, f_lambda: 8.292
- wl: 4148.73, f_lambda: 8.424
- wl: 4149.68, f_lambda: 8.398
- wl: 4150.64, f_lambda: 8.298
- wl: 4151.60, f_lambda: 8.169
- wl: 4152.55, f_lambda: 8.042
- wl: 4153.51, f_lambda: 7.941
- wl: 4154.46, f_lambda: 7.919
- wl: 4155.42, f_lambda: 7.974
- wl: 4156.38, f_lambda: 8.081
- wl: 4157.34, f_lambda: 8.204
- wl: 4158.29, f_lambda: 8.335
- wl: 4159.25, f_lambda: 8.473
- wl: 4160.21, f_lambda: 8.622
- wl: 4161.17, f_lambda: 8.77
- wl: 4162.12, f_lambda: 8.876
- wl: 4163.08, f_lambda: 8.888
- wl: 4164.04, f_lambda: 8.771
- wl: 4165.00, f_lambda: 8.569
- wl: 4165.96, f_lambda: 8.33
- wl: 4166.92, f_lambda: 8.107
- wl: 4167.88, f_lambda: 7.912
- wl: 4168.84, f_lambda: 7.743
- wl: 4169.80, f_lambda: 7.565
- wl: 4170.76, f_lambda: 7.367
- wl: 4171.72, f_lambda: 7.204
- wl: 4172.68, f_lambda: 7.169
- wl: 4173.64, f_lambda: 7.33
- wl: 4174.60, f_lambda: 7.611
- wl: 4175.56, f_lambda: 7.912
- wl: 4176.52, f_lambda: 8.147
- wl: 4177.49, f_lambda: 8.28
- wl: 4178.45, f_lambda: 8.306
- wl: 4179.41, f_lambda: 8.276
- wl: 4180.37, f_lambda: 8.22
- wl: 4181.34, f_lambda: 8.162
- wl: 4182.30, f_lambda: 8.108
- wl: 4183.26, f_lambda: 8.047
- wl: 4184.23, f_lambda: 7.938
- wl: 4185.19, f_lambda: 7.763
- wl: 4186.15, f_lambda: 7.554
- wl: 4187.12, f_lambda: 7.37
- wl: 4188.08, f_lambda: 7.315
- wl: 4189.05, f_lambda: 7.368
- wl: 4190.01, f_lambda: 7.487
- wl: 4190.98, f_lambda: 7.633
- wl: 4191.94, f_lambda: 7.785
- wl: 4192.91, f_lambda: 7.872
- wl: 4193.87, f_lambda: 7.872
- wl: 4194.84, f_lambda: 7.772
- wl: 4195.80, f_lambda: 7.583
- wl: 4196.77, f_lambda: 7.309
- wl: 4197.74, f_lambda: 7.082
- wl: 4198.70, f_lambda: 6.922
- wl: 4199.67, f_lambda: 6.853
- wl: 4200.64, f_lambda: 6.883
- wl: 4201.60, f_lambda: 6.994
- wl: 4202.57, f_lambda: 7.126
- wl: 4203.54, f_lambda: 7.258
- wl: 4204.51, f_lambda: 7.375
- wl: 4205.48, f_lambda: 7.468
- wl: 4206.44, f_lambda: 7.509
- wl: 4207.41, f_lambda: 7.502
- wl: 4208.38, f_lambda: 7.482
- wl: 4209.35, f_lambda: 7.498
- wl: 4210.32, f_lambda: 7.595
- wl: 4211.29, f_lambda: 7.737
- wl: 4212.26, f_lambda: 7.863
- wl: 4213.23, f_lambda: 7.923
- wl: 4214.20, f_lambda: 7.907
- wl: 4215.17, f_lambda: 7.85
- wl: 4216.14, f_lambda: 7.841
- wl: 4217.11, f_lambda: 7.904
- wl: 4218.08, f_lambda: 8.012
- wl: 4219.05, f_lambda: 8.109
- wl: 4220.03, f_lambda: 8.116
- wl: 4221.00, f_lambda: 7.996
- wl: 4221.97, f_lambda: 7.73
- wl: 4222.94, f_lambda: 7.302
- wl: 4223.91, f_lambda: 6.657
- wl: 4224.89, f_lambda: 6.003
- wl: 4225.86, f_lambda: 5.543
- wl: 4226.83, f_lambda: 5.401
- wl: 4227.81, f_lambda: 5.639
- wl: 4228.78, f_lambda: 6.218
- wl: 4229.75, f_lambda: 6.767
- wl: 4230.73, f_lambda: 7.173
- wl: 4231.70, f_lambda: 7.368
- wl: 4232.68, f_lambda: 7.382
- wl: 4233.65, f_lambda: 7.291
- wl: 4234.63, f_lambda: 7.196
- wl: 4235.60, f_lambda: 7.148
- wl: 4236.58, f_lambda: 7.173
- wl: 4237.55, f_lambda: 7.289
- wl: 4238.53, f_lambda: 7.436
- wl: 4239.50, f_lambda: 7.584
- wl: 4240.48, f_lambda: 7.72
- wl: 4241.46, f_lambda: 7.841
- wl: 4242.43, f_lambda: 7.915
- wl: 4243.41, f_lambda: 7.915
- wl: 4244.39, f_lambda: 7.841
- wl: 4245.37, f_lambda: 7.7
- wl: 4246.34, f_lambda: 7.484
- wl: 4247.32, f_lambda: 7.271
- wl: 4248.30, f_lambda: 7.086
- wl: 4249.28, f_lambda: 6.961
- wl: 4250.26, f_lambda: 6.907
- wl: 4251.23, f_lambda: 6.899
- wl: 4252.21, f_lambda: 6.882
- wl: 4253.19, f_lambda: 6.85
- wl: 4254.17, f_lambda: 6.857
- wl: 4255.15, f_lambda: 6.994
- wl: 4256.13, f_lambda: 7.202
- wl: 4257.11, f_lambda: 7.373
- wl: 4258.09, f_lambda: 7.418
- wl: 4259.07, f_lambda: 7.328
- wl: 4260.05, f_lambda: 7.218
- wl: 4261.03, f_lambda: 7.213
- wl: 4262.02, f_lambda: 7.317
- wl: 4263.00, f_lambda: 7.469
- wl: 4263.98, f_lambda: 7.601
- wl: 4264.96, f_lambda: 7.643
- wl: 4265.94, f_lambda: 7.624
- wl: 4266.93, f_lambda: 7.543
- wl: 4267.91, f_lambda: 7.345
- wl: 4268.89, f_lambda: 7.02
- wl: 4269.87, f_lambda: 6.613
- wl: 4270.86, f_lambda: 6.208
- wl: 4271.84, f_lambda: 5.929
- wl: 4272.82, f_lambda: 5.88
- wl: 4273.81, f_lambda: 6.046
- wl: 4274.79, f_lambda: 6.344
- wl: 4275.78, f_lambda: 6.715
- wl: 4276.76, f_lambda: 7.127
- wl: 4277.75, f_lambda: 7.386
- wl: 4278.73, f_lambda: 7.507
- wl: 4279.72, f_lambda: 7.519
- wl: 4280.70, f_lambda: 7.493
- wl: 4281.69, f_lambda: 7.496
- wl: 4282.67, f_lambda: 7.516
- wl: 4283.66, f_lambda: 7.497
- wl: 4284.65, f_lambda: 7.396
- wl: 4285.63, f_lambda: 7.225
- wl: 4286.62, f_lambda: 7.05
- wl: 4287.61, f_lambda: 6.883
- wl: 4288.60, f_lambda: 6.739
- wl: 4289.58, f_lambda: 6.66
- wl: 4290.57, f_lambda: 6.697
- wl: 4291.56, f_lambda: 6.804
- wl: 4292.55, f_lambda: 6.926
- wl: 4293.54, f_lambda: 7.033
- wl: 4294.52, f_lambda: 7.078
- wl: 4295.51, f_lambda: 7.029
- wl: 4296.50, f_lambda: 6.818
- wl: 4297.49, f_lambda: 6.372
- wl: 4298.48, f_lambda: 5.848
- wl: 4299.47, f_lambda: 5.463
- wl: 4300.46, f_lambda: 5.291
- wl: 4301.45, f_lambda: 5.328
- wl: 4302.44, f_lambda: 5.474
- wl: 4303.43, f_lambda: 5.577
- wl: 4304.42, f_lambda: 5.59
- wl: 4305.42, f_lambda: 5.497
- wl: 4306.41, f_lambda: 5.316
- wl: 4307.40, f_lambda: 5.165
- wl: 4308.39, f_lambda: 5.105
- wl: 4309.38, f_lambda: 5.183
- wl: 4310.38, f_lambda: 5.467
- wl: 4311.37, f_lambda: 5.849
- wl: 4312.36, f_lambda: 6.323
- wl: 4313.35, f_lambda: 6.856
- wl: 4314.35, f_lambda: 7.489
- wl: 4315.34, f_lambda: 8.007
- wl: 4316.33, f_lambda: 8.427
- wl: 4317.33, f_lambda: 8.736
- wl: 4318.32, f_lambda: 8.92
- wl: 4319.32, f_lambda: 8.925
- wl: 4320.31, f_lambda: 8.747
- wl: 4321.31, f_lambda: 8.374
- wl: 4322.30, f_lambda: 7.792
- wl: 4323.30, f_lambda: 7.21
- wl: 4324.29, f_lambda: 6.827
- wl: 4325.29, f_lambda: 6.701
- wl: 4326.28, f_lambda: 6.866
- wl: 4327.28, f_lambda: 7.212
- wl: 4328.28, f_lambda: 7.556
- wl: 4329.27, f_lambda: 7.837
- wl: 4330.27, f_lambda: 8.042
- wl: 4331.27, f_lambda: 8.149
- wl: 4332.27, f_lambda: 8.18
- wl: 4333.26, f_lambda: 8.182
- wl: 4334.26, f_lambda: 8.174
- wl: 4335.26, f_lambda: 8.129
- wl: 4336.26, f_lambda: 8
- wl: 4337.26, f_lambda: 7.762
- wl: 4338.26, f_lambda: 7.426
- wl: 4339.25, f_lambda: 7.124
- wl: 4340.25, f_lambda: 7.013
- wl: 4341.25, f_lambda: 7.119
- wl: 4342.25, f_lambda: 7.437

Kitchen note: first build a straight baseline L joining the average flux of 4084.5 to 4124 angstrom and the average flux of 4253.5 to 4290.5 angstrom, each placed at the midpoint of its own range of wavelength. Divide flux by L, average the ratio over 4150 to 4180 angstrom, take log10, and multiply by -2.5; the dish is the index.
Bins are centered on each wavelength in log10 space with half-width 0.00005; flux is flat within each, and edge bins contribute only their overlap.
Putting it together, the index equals -0.06 mag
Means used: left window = 8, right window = 7.09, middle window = 8.1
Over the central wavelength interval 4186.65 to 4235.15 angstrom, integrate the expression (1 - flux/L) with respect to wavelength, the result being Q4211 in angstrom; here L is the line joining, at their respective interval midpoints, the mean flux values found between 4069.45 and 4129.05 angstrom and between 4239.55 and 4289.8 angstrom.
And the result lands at 0.4 angstrom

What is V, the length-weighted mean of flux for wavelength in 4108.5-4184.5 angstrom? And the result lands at 7.95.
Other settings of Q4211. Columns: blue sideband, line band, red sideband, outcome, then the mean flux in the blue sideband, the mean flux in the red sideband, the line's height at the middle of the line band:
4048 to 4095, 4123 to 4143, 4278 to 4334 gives -1.0 angstrom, 7.53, 6.96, 7.38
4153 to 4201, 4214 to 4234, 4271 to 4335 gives 1.0 angstrom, 7.87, 6.92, 7.52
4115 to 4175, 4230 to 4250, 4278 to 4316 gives -1.1 angstrom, 7.91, 6.5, 7.03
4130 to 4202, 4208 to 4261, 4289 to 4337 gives 0.9 angstrom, 7.83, 6.95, 7.42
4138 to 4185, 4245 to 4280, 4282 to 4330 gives 0.5 angstrom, 8.01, 6.82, 7.17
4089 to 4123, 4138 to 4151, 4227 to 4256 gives -0.1 angstrom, 7.92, 7.18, 7.71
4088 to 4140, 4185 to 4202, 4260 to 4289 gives 0.2 angstrom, 7.91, 7.08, 7.5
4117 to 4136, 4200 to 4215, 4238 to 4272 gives -0.1 angstrom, 7.72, 7.28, 7.44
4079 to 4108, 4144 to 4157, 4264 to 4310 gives -0.8 angstrom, 7.95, 6.57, 7.55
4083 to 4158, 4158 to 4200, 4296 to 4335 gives -1.4 angstrom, 7.92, 6.9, 7.62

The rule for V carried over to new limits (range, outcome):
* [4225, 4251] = 7.11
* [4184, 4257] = 7.33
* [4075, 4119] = 7.9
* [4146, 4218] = 7.84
